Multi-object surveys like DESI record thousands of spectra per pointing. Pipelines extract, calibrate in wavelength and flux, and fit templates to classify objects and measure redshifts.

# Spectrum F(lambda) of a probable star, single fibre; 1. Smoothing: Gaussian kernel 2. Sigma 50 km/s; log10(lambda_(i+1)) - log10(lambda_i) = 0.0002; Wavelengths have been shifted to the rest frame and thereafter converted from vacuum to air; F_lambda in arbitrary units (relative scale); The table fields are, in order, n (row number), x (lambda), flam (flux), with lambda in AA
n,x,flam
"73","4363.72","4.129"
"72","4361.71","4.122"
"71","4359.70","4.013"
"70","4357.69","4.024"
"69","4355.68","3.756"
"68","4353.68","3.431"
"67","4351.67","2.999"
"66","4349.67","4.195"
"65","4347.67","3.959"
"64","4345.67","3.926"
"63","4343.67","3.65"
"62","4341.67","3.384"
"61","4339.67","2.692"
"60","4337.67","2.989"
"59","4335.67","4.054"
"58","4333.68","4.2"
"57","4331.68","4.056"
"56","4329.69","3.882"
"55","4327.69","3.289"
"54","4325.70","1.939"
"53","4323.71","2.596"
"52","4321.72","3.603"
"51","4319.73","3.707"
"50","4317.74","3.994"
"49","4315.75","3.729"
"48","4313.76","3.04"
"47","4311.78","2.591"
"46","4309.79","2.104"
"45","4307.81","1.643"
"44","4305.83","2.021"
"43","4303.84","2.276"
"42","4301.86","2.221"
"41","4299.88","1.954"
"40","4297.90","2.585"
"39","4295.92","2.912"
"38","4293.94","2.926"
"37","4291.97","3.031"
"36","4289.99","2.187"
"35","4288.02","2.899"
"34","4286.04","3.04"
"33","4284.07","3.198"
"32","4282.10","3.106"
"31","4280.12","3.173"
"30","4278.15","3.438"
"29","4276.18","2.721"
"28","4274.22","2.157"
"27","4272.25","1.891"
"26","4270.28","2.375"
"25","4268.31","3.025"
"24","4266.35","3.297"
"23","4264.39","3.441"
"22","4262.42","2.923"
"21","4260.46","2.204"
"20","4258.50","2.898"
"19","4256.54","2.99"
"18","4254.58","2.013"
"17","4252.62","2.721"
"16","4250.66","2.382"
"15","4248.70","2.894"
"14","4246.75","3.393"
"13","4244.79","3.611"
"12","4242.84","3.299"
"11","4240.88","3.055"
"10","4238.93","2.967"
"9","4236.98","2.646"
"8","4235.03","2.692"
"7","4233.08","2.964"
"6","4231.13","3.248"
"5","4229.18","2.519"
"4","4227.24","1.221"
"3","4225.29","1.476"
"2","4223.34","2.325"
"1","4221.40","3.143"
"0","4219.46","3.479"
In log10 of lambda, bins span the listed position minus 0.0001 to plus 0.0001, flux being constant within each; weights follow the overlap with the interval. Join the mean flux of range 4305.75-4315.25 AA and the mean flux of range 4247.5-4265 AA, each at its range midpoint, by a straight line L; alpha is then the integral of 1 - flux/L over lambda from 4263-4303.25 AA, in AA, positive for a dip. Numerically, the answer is -3.55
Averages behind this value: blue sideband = 2.71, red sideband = 2.38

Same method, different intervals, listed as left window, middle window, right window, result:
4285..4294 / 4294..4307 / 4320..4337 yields 2.7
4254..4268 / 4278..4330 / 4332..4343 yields 6.2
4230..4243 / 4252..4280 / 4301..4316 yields -0.1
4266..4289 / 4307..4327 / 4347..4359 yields 2.4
